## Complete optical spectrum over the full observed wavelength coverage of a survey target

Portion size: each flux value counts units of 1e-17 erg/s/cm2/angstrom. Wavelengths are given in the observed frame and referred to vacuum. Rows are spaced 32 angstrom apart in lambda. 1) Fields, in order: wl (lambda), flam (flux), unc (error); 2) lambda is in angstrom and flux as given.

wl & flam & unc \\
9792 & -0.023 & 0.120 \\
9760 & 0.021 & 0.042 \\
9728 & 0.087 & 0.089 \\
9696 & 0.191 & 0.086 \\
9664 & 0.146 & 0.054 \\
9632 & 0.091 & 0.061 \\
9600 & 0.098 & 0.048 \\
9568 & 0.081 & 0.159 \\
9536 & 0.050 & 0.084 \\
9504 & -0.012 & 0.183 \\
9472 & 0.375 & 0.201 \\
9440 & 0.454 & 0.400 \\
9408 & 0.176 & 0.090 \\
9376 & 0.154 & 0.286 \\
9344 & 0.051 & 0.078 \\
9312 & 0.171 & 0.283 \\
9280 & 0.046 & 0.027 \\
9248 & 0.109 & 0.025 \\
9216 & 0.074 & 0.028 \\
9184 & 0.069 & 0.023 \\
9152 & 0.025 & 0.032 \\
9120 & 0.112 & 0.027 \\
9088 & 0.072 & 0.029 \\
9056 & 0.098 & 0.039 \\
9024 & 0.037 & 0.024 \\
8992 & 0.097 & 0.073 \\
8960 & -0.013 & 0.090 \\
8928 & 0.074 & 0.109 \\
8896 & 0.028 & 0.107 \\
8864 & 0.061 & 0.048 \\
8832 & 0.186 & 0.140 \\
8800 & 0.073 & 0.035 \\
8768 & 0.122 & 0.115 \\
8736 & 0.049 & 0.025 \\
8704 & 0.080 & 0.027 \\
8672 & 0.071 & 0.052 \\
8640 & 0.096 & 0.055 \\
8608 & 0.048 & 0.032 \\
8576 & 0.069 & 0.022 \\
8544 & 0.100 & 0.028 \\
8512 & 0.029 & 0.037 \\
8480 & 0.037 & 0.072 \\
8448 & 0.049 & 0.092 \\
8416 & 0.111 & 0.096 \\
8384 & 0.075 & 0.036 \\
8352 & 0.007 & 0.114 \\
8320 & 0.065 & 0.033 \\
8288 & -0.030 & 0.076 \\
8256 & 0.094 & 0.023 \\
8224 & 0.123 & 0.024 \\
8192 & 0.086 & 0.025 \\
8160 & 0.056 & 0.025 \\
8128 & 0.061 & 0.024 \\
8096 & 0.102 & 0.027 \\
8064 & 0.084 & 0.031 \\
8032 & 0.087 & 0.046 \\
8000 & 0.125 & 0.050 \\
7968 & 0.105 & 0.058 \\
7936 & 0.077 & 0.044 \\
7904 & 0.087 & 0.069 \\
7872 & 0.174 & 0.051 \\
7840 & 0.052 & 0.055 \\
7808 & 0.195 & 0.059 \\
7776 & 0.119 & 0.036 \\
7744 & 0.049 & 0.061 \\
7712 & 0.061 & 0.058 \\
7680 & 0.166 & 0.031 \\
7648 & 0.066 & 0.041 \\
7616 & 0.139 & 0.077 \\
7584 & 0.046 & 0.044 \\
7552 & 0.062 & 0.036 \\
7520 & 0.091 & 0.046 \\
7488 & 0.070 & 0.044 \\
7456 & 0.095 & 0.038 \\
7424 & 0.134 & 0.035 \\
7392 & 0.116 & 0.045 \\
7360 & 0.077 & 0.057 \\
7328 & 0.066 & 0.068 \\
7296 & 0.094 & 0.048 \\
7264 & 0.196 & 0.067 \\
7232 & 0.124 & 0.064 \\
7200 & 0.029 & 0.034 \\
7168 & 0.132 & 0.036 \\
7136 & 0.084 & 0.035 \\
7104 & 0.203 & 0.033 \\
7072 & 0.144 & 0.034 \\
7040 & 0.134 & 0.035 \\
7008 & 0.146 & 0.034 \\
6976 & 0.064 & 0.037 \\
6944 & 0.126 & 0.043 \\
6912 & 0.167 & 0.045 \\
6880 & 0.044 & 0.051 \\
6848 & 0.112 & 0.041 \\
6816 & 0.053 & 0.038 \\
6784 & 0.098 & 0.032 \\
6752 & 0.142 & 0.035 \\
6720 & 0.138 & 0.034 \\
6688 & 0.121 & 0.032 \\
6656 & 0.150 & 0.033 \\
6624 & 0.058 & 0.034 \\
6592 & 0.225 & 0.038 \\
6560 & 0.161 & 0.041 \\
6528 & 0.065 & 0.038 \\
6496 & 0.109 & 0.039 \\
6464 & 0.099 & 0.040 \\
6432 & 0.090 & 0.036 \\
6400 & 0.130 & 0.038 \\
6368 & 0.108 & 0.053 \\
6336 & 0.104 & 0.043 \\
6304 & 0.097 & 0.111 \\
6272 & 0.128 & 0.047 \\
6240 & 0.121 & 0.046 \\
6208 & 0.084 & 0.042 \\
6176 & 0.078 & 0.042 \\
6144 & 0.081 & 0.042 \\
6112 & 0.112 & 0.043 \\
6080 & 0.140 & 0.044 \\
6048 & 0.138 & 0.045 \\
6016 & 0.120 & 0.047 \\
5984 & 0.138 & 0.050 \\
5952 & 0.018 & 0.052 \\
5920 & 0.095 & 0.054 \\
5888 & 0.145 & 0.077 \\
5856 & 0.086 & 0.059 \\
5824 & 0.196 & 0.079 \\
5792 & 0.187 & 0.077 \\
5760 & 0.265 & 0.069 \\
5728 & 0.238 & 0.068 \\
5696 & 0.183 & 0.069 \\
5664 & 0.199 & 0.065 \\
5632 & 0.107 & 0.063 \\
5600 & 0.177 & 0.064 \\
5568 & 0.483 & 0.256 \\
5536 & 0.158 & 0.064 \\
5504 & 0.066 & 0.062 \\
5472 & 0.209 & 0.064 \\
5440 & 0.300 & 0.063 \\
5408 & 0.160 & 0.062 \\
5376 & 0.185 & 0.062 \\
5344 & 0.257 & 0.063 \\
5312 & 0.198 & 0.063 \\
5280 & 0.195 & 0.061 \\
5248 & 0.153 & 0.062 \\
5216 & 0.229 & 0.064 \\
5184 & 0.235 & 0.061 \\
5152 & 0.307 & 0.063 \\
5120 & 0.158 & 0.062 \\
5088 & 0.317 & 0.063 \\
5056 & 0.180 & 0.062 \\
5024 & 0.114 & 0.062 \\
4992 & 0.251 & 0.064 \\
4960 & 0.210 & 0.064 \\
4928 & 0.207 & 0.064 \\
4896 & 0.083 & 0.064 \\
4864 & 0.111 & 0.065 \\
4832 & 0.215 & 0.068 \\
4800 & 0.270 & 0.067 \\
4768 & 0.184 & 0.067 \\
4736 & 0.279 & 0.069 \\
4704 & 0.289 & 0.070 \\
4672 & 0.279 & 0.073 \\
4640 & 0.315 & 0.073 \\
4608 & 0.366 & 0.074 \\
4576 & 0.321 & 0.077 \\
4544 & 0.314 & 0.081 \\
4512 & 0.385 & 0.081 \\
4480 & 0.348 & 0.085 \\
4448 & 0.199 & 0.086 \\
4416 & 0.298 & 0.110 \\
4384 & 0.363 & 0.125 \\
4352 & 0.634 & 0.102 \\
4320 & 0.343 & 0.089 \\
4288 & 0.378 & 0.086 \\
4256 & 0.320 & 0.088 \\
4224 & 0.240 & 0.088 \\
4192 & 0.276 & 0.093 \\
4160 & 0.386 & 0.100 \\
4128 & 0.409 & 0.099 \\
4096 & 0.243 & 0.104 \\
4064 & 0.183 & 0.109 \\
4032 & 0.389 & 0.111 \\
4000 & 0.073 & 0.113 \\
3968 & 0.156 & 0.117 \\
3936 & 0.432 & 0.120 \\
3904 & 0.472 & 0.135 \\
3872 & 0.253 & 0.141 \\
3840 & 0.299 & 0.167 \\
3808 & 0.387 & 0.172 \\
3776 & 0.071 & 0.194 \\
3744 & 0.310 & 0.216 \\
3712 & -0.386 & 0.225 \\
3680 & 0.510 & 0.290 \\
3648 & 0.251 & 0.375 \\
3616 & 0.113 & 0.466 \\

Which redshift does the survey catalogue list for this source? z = 0.083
